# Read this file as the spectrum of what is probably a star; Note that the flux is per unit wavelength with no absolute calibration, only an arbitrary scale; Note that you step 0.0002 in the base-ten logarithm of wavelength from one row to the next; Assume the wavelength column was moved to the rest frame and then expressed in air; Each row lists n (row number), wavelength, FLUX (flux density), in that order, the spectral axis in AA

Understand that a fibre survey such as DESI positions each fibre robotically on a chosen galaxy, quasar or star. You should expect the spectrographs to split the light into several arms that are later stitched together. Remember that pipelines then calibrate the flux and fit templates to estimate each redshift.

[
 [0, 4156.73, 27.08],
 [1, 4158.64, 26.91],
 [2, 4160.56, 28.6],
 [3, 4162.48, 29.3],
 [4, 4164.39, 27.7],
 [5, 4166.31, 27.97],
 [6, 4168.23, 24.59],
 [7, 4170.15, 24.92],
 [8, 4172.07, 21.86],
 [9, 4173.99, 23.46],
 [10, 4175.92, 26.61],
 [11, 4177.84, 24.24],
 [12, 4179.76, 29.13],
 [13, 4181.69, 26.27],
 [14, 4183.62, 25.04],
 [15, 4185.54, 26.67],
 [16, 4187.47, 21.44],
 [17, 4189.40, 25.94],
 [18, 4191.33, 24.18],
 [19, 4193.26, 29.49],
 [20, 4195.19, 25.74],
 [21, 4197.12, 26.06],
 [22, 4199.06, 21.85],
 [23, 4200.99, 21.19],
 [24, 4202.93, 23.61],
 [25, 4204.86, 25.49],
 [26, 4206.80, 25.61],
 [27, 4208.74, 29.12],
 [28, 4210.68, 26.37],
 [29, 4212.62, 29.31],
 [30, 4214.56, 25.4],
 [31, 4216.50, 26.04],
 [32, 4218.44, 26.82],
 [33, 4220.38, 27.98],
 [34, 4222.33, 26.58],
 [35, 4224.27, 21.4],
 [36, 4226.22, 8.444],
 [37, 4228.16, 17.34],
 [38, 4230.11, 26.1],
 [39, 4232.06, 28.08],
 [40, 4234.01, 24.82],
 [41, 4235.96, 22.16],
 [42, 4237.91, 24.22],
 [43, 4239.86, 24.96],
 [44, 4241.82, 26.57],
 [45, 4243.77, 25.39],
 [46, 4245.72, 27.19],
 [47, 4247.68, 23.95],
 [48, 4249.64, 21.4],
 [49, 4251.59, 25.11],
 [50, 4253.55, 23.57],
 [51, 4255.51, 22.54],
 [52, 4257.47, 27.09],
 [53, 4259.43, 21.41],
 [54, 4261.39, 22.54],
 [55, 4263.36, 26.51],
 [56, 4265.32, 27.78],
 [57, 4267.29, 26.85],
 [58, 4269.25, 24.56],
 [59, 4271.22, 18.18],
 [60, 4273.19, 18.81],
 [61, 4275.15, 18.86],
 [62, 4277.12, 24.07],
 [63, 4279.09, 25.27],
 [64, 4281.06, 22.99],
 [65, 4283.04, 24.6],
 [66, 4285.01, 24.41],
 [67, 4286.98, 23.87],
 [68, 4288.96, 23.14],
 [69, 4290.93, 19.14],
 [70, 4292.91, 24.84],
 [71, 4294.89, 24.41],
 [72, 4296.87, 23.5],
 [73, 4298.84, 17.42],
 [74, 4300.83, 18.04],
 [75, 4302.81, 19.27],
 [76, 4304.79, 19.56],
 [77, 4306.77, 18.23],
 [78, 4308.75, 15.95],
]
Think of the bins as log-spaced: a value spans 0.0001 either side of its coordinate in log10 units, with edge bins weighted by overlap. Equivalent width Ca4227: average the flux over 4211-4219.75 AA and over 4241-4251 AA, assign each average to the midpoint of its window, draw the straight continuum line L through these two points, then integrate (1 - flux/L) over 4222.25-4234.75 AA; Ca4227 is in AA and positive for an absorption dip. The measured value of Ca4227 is 2.2 AA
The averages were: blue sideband 26.9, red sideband 24.9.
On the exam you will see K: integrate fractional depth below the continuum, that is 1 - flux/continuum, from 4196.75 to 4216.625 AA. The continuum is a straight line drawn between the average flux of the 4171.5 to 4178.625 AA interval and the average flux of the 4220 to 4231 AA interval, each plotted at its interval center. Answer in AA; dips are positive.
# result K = -3.0 AA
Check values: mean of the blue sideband 24.2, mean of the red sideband 20.9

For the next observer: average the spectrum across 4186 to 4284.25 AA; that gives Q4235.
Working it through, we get 24.2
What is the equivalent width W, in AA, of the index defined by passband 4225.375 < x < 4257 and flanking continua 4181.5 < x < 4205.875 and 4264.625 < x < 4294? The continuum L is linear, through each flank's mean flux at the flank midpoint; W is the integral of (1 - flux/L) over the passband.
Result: 0.64 AA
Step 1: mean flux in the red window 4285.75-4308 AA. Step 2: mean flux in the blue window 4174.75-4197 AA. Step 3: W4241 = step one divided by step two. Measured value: 0.81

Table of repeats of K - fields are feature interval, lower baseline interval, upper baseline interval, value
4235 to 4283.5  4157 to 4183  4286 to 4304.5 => -2.19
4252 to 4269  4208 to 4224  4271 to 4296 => -0.50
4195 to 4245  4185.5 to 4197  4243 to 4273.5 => 0.81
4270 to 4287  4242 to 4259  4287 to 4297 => 0.88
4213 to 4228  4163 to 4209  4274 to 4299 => 0.84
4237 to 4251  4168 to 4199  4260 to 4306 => -0.73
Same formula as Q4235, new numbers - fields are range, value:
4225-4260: 23.4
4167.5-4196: 25.3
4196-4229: 24.1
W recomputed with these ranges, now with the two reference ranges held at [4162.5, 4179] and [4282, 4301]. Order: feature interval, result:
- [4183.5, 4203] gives 0.18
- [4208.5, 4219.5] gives -1.19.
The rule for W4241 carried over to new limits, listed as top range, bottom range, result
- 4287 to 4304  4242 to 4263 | 0.88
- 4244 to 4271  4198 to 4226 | 0.98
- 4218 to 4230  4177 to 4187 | 0.83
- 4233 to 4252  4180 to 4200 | 0.97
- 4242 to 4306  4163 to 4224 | 0.90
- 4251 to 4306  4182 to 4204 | 0.92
